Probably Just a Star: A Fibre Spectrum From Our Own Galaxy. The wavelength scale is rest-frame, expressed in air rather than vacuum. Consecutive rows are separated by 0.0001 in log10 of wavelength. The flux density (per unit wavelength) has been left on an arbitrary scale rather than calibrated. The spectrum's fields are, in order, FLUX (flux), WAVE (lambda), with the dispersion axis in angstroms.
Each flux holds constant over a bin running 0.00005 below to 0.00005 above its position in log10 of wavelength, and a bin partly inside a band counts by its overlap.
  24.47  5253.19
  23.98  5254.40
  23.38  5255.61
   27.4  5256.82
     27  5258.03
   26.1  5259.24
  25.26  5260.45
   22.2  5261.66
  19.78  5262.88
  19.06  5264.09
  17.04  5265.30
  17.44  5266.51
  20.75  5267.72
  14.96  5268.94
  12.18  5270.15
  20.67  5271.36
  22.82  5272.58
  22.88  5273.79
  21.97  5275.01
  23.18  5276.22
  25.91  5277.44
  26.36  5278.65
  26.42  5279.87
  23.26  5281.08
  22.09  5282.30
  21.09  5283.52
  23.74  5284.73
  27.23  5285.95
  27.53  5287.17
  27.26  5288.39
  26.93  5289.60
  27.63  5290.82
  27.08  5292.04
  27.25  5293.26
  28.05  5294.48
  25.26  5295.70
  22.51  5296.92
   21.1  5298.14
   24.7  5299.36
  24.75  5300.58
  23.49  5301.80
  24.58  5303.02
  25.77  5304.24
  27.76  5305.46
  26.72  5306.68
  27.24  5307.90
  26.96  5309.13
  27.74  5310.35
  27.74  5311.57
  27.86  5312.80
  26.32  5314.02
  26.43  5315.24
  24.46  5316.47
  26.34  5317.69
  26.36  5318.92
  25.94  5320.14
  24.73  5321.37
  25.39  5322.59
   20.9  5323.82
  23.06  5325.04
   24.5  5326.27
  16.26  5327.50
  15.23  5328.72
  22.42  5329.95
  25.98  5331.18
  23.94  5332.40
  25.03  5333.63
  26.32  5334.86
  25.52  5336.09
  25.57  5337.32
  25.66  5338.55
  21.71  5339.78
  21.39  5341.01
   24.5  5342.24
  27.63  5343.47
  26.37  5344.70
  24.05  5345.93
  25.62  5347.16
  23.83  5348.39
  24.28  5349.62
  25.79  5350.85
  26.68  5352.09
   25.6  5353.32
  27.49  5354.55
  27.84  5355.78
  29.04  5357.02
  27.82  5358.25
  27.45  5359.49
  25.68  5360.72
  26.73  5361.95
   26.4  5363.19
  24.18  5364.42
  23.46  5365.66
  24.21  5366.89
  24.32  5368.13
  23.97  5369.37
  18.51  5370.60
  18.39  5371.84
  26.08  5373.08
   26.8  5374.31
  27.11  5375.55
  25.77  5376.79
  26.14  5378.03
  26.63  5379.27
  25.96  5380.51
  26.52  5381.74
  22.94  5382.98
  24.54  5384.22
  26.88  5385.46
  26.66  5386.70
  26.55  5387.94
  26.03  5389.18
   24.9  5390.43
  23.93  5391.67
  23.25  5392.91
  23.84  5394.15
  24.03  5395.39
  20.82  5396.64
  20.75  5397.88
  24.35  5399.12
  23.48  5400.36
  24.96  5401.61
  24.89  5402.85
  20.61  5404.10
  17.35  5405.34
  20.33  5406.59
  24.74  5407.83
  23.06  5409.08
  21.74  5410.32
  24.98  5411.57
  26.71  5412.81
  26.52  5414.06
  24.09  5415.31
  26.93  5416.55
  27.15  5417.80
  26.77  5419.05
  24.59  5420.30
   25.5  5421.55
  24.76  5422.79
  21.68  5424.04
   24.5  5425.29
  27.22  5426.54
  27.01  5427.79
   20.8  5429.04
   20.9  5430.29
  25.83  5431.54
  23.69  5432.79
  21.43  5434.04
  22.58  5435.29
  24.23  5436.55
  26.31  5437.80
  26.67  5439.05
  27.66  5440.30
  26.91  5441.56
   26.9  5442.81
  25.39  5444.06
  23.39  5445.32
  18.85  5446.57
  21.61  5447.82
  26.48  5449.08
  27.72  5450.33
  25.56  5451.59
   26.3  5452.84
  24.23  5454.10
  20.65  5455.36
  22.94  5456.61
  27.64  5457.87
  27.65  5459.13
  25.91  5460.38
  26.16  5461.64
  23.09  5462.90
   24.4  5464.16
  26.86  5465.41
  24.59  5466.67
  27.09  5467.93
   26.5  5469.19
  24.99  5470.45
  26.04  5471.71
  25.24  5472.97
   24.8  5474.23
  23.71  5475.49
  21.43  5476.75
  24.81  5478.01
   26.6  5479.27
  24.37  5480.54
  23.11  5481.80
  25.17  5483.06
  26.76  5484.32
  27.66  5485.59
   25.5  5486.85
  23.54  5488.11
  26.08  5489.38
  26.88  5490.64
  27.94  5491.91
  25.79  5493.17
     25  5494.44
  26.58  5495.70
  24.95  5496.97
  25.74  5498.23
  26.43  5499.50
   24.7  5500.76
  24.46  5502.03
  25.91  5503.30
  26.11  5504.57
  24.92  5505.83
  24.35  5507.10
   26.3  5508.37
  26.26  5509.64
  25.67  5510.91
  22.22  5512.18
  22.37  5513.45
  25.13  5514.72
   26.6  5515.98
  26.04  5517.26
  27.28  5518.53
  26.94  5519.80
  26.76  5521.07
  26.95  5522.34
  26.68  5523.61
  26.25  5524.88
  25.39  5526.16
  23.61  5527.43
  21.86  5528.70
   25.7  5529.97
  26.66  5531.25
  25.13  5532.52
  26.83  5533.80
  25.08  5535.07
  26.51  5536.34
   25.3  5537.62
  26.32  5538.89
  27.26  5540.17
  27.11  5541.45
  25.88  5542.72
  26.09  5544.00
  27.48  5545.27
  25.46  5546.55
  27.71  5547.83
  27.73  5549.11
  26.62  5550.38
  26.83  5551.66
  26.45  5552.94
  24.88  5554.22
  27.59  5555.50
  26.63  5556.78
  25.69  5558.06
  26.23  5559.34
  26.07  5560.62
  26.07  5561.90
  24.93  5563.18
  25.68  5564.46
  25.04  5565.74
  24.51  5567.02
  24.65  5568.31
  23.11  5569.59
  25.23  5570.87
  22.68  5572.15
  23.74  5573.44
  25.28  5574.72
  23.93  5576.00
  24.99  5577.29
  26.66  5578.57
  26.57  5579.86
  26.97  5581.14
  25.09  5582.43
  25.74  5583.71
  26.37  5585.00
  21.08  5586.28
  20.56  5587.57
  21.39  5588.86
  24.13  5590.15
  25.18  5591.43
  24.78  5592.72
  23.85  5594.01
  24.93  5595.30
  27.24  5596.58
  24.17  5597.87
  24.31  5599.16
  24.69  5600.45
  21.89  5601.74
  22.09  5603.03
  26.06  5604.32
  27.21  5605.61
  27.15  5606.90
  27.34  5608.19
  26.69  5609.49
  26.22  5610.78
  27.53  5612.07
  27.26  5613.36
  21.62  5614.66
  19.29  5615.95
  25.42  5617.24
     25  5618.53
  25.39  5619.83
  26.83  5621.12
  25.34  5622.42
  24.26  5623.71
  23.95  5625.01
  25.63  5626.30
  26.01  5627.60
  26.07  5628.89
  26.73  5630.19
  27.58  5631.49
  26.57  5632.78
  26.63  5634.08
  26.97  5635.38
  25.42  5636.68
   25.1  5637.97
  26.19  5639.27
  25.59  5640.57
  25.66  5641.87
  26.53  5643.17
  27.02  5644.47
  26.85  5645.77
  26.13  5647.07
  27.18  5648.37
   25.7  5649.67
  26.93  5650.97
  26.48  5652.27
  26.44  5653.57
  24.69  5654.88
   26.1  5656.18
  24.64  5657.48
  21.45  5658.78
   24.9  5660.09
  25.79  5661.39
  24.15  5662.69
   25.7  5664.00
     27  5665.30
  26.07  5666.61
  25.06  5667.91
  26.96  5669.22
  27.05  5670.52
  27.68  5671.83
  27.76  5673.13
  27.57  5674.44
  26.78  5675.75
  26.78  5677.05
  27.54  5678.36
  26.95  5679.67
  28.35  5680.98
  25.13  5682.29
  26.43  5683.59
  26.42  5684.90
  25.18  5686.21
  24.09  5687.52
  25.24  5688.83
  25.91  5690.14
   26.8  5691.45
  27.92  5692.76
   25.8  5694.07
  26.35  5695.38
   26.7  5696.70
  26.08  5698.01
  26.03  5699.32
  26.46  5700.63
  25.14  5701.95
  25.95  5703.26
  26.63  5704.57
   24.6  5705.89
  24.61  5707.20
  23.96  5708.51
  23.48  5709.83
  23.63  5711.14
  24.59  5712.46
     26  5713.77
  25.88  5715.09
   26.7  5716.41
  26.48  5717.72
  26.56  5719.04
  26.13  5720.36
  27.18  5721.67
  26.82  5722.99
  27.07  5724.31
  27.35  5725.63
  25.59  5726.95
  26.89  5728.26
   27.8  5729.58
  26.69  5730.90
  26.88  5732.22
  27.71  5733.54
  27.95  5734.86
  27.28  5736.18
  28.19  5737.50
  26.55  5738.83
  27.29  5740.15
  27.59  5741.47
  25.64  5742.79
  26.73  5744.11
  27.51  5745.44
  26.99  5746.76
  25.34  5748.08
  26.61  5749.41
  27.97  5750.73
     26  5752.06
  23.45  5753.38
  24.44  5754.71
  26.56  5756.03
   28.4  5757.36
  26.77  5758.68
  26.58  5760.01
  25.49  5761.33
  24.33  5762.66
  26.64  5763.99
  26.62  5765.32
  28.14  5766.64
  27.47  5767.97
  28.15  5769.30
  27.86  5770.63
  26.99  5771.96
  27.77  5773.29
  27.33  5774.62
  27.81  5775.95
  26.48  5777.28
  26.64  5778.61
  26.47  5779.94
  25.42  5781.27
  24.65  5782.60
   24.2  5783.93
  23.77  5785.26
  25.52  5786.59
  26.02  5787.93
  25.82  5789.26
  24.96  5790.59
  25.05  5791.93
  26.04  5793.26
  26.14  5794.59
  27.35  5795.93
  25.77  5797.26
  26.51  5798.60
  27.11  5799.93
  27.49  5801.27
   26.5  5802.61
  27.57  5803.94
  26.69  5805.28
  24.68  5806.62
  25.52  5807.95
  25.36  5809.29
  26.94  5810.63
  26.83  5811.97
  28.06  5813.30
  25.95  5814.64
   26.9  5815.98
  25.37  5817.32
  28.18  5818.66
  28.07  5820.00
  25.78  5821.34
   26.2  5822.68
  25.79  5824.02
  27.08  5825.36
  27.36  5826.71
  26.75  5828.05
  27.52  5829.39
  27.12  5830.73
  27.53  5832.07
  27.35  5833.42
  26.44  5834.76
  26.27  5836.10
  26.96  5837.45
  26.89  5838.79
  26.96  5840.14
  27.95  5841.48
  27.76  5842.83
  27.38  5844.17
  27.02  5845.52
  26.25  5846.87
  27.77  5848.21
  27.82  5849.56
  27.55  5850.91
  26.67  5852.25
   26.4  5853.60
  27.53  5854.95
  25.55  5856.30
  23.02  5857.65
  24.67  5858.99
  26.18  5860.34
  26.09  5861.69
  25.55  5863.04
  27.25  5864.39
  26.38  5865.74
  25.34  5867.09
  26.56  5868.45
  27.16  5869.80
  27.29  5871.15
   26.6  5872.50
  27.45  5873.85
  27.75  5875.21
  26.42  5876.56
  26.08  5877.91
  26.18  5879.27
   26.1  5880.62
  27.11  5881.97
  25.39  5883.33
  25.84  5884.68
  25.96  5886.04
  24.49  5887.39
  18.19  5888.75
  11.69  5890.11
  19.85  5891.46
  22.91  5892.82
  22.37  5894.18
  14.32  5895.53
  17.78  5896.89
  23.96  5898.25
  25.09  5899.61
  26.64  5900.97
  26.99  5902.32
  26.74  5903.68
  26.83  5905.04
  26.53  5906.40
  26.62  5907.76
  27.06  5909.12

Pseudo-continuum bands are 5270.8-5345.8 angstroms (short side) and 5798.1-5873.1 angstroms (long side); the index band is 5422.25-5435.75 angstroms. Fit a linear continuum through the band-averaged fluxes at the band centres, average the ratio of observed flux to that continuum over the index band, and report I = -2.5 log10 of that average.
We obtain 0.07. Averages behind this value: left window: 24.8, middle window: 23.7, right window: 26.7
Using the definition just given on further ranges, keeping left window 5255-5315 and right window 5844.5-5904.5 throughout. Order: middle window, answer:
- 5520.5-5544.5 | -0.06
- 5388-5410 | 0.06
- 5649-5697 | -0.06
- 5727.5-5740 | -0.10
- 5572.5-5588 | -0.01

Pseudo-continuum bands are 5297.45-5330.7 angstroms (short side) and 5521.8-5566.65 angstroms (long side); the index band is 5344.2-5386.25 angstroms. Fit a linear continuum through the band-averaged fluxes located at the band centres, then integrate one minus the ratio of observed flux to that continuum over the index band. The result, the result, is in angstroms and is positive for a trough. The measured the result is -0.8 angstroms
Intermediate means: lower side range 24.6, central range 25.4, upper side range 26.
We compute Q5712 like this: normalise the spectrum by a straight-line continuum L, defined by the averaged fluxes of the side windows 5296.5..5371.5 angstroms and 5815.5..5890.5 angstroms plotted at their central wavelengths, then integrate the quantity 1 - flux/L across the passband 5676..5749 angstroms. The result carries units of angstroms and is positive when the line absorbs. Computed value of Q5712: -1.3 angstroms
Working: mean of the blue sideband 24.9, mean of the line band 26.3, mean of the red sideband 26.2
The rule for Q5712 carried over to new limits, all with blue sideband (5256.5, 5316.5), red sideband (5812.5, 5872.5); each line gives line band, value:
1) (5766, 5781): -0.5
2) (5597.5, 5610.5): 0.2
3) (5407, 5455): 0.2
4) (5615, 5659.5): 0.3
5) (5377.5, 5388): -0.5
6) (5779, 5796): 0.7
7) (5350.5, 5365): -1.3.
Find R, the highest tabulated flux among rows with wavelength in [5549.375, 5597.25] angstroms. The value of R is 27.59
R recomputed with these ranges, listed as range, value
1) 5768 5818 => 28.15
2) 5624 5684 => 28.35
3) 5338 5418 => 29.04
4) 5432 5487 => 27.72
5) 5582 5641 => 27.58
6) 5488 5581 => 27.94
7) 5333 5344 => 27.63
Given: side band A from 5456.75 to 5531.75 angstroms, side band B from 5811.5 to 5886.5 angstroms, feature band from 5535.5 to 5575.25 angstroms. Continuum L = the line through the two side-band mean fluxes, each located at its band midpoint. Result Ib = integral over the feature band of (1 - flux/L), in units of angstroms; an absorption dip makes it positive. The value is -0.2 angstroms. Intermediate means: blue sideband 25.5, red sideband 26.7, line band 25.8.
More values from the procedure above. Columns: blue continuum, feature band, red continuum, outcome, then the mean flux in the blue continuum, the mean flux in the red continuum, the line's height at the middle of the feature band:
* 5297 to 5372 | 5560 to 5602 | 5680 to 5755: 1.85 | 24.9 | 26.2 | 25.7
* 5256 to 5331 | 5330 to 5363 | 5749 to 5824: -1.91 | 24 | 26.4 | 24.2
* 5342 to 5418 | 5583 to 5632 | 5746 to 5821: 1.48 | 24.8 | 26.4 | 25.7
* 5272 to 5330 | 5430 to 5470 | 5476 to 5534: 0.59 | 24.8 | 25.4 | 25.3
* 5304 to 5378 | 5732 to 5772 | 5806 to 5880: -0.63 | 25.1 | 26.6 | 26.4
